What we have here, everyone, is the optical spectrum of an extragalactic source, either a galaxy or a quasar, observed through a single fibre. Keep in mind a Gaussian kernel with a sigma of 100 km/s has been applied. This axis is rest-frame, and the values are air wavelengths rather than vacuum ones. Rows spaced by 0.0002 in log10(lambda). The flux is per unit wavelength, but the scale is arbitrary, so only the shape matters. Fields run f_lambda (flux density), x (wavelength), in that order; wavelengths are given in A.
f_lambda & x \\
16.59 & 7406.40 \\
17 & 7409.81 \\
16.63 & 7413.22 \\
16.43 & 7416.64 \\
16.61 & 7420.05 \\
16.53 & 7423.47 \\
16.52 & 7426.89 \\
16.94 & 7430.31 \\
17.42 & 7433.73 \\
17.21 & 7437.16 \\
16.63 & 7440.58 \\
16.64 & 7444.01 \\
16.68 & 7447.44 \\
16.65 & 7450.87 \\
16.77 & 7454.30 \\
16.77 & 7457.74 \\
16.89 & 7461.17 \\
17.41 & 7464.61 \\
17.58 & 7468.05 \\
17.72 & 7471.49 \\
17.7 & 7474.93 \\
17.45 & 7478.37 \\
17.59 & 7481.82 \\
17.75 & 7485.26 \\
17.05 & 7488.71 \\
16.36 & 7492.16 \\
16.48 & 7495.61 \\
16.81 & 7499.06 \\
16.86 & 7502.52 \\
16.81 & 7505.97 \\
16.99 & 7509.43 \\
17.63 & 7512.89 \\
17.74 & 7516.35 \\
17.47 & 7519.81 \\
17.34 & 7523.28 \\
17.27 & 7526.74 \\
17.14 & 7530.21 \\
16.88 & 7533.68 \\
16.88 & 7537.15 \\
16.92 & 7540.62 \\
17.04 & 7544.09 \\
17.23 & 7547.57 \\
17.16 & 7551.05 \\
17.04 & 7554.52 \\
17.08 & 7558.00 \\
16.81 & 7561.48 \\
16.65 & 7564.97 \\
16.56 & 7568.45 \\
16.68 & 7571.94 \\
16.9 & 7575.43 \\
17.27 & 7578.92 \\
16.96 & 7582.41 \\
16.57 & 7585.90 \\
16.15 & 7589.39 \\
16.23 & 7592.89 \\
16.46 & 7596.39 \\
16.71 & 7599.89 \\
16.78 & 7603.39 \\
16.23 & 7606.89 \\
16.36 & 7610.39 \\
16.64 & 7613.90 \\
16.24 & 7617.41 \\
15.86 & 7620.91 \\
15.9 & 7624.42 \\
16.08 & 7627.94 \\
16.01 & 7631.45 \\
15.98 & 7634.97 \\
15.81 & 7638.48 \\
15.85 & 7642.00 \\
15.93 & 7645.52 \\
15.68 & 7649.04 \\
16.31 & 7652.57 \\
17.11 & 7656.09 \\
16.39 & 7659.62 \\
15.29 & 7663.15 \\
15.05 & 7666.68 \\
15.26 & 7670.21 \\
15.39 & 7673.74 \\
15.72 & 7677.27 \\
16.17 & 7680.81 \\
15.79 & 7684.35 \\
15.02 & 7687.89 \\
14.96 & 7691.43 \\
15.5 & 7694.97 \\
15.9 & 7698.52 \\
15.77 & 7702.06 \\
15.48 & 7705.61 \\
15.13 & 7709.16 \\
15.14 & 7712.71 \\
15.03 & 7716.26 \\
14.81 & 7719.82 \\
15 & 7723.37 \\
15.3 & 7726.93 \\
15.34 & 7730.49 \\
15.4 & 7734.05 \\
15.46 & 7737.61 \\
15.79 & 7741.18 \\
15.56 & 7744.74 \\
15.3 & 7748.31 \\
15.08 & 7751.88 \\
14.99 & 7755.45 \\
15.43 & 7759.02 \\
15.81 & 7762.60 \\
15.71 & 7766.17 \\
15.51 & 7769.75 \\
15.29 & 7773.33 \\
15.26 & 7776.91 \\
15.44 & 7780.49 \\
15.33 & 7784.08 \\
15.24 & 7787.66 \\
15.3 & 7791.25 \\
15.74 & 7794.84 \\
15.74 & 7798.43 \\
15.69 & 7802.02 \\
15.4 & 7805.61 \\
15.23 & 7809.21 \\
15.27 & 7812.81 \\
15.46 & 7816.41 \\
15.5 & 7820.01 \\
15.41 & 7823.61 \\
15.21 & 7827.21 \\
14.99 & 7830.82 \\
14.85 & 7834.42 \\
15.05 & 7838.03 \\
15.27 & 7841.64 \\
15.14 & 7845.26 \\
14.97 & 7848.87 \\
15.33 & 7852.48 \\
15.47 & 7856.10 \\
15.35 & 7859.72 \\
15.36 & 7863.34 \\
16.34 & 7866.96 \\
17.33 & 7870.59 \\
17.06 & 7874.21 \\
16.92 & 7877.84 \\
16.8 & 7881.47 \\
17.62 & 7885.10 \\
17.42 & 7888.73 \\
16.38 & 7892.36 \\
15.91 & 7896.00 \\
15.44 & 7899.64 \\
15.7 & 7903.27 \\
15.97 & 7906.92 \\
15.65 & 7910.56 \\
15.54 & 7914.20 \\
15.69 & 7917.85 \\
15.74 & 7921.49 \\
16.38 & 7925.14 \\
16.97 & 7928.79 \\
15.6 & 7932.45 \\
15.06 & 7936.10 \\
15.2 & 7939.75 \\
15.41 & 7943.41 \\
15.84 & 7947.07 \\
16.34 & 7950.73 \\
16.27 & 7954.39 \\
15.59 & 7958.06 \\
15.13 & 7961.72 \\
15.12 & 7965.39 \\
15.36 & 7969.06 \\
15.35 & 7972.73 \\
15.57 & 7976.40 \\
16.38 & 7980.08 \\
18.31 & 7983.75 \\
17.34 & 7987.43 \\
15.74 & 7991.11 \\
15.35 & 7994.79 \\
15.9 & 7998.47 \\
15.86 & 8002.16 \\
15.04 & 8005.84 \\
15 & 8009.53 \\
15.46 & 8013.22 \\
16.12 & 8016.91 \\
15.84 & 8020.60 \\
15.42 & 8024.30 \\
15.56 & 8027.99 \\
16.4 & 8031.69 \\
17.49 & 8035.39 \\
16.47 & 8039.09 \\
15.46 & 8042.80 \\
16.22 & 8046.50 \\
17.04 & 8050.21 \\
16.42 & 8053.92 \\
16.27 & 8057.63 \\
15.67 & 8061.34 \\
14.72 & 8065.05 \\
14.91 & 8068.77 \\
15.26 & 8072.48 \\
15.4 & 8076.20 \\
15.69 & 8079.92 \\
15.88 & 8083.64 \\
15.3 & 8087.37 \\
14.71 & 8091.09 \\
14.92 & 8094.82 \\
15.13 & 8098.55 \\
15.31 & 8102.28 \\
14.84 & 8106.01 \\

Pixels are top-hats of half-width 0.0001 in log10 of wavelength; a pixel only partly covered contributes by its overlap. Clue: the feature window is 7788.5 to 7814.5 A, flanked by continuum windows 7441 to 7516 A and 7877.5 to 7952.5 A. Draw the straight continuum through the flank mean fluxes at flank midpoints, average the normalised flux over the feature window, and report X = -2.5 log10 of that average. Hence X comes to 0.06 mag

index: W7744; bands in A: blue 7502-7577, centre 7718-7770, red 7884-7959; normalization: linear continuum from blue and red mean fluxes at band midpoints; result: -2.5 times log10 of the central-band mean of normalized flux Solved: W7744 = 0.076 mag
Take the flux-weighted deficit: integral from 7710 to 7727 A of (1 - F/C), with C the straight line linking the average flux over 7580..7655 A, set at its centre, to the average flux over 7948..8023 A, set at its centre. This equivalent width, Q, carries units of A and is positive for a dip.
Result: 1.2 A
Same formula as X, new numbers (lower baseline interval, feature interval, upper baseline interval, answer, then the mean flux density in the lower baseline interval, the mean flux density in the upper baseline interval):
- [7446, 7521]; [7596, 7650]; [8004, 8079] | 0.04 mag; 17.1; 15.8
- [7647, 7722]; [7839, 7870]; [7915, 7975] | 0.01 mag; 15.6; 15.7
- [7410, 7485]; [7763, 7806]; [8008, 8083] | 0.06 mag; 17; 15.8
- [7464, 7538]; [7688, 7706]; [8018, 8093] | 0.08 mag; 17.2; 15.8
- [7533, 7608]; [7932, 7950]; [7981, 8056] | 0.05 mag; 16.8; 16.1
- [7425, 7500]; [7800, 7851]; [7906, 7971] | 0.05 mag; 17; 15.7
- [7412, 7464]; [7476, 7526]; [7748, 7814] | -0.04 mag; 16.8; 15.4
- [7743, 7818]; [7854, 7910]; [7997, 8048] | -0.05 mag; 15.4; 15.9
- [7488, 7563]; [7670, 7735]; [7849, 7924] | 0.08 mag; 17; 16.1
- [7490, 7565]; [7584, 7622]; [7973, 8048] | 0.03 mag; 17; 16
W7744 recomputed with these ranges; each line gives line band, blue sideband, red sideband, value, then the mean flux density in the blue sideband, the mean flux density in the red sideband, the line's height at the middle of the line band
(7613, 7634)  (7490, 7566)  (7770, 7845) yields 0.02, 17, 15.3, 16.4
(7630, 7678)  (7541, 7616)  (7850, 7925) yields 0.05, 16.7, 16.1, 16.6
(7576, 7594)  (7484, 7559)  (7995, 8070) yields 0.02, 17.1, 15.9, 16.9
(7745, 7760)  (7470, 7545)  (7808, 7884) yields 0.06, 17.2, 15.7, 16.1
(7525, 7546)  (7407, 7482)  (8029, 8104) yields -0.02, 17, 15.7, 16.8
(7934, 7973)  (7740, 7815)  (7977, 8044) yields 0.03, 15.4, 16.1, 15.9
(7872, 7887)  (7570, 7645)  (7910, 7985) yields -0.08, 16.4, 15.8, 15.9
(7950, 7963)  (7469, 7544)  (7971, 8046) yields 0.02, 17.2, 16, 16.1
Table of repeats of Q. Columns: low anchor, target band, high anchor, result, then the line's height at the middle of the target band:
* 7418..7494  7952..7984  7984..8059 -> 0.7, 16.2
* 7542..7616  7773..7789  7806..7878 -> 0.5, 15.8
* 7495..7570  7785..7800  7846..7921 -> 0.8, 16.3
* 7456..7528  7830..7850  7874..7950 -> 1.5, 16.3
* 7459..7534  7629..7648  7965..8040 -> 1.1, 16.9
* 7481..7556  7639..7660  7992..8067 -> 0.8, 16.8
